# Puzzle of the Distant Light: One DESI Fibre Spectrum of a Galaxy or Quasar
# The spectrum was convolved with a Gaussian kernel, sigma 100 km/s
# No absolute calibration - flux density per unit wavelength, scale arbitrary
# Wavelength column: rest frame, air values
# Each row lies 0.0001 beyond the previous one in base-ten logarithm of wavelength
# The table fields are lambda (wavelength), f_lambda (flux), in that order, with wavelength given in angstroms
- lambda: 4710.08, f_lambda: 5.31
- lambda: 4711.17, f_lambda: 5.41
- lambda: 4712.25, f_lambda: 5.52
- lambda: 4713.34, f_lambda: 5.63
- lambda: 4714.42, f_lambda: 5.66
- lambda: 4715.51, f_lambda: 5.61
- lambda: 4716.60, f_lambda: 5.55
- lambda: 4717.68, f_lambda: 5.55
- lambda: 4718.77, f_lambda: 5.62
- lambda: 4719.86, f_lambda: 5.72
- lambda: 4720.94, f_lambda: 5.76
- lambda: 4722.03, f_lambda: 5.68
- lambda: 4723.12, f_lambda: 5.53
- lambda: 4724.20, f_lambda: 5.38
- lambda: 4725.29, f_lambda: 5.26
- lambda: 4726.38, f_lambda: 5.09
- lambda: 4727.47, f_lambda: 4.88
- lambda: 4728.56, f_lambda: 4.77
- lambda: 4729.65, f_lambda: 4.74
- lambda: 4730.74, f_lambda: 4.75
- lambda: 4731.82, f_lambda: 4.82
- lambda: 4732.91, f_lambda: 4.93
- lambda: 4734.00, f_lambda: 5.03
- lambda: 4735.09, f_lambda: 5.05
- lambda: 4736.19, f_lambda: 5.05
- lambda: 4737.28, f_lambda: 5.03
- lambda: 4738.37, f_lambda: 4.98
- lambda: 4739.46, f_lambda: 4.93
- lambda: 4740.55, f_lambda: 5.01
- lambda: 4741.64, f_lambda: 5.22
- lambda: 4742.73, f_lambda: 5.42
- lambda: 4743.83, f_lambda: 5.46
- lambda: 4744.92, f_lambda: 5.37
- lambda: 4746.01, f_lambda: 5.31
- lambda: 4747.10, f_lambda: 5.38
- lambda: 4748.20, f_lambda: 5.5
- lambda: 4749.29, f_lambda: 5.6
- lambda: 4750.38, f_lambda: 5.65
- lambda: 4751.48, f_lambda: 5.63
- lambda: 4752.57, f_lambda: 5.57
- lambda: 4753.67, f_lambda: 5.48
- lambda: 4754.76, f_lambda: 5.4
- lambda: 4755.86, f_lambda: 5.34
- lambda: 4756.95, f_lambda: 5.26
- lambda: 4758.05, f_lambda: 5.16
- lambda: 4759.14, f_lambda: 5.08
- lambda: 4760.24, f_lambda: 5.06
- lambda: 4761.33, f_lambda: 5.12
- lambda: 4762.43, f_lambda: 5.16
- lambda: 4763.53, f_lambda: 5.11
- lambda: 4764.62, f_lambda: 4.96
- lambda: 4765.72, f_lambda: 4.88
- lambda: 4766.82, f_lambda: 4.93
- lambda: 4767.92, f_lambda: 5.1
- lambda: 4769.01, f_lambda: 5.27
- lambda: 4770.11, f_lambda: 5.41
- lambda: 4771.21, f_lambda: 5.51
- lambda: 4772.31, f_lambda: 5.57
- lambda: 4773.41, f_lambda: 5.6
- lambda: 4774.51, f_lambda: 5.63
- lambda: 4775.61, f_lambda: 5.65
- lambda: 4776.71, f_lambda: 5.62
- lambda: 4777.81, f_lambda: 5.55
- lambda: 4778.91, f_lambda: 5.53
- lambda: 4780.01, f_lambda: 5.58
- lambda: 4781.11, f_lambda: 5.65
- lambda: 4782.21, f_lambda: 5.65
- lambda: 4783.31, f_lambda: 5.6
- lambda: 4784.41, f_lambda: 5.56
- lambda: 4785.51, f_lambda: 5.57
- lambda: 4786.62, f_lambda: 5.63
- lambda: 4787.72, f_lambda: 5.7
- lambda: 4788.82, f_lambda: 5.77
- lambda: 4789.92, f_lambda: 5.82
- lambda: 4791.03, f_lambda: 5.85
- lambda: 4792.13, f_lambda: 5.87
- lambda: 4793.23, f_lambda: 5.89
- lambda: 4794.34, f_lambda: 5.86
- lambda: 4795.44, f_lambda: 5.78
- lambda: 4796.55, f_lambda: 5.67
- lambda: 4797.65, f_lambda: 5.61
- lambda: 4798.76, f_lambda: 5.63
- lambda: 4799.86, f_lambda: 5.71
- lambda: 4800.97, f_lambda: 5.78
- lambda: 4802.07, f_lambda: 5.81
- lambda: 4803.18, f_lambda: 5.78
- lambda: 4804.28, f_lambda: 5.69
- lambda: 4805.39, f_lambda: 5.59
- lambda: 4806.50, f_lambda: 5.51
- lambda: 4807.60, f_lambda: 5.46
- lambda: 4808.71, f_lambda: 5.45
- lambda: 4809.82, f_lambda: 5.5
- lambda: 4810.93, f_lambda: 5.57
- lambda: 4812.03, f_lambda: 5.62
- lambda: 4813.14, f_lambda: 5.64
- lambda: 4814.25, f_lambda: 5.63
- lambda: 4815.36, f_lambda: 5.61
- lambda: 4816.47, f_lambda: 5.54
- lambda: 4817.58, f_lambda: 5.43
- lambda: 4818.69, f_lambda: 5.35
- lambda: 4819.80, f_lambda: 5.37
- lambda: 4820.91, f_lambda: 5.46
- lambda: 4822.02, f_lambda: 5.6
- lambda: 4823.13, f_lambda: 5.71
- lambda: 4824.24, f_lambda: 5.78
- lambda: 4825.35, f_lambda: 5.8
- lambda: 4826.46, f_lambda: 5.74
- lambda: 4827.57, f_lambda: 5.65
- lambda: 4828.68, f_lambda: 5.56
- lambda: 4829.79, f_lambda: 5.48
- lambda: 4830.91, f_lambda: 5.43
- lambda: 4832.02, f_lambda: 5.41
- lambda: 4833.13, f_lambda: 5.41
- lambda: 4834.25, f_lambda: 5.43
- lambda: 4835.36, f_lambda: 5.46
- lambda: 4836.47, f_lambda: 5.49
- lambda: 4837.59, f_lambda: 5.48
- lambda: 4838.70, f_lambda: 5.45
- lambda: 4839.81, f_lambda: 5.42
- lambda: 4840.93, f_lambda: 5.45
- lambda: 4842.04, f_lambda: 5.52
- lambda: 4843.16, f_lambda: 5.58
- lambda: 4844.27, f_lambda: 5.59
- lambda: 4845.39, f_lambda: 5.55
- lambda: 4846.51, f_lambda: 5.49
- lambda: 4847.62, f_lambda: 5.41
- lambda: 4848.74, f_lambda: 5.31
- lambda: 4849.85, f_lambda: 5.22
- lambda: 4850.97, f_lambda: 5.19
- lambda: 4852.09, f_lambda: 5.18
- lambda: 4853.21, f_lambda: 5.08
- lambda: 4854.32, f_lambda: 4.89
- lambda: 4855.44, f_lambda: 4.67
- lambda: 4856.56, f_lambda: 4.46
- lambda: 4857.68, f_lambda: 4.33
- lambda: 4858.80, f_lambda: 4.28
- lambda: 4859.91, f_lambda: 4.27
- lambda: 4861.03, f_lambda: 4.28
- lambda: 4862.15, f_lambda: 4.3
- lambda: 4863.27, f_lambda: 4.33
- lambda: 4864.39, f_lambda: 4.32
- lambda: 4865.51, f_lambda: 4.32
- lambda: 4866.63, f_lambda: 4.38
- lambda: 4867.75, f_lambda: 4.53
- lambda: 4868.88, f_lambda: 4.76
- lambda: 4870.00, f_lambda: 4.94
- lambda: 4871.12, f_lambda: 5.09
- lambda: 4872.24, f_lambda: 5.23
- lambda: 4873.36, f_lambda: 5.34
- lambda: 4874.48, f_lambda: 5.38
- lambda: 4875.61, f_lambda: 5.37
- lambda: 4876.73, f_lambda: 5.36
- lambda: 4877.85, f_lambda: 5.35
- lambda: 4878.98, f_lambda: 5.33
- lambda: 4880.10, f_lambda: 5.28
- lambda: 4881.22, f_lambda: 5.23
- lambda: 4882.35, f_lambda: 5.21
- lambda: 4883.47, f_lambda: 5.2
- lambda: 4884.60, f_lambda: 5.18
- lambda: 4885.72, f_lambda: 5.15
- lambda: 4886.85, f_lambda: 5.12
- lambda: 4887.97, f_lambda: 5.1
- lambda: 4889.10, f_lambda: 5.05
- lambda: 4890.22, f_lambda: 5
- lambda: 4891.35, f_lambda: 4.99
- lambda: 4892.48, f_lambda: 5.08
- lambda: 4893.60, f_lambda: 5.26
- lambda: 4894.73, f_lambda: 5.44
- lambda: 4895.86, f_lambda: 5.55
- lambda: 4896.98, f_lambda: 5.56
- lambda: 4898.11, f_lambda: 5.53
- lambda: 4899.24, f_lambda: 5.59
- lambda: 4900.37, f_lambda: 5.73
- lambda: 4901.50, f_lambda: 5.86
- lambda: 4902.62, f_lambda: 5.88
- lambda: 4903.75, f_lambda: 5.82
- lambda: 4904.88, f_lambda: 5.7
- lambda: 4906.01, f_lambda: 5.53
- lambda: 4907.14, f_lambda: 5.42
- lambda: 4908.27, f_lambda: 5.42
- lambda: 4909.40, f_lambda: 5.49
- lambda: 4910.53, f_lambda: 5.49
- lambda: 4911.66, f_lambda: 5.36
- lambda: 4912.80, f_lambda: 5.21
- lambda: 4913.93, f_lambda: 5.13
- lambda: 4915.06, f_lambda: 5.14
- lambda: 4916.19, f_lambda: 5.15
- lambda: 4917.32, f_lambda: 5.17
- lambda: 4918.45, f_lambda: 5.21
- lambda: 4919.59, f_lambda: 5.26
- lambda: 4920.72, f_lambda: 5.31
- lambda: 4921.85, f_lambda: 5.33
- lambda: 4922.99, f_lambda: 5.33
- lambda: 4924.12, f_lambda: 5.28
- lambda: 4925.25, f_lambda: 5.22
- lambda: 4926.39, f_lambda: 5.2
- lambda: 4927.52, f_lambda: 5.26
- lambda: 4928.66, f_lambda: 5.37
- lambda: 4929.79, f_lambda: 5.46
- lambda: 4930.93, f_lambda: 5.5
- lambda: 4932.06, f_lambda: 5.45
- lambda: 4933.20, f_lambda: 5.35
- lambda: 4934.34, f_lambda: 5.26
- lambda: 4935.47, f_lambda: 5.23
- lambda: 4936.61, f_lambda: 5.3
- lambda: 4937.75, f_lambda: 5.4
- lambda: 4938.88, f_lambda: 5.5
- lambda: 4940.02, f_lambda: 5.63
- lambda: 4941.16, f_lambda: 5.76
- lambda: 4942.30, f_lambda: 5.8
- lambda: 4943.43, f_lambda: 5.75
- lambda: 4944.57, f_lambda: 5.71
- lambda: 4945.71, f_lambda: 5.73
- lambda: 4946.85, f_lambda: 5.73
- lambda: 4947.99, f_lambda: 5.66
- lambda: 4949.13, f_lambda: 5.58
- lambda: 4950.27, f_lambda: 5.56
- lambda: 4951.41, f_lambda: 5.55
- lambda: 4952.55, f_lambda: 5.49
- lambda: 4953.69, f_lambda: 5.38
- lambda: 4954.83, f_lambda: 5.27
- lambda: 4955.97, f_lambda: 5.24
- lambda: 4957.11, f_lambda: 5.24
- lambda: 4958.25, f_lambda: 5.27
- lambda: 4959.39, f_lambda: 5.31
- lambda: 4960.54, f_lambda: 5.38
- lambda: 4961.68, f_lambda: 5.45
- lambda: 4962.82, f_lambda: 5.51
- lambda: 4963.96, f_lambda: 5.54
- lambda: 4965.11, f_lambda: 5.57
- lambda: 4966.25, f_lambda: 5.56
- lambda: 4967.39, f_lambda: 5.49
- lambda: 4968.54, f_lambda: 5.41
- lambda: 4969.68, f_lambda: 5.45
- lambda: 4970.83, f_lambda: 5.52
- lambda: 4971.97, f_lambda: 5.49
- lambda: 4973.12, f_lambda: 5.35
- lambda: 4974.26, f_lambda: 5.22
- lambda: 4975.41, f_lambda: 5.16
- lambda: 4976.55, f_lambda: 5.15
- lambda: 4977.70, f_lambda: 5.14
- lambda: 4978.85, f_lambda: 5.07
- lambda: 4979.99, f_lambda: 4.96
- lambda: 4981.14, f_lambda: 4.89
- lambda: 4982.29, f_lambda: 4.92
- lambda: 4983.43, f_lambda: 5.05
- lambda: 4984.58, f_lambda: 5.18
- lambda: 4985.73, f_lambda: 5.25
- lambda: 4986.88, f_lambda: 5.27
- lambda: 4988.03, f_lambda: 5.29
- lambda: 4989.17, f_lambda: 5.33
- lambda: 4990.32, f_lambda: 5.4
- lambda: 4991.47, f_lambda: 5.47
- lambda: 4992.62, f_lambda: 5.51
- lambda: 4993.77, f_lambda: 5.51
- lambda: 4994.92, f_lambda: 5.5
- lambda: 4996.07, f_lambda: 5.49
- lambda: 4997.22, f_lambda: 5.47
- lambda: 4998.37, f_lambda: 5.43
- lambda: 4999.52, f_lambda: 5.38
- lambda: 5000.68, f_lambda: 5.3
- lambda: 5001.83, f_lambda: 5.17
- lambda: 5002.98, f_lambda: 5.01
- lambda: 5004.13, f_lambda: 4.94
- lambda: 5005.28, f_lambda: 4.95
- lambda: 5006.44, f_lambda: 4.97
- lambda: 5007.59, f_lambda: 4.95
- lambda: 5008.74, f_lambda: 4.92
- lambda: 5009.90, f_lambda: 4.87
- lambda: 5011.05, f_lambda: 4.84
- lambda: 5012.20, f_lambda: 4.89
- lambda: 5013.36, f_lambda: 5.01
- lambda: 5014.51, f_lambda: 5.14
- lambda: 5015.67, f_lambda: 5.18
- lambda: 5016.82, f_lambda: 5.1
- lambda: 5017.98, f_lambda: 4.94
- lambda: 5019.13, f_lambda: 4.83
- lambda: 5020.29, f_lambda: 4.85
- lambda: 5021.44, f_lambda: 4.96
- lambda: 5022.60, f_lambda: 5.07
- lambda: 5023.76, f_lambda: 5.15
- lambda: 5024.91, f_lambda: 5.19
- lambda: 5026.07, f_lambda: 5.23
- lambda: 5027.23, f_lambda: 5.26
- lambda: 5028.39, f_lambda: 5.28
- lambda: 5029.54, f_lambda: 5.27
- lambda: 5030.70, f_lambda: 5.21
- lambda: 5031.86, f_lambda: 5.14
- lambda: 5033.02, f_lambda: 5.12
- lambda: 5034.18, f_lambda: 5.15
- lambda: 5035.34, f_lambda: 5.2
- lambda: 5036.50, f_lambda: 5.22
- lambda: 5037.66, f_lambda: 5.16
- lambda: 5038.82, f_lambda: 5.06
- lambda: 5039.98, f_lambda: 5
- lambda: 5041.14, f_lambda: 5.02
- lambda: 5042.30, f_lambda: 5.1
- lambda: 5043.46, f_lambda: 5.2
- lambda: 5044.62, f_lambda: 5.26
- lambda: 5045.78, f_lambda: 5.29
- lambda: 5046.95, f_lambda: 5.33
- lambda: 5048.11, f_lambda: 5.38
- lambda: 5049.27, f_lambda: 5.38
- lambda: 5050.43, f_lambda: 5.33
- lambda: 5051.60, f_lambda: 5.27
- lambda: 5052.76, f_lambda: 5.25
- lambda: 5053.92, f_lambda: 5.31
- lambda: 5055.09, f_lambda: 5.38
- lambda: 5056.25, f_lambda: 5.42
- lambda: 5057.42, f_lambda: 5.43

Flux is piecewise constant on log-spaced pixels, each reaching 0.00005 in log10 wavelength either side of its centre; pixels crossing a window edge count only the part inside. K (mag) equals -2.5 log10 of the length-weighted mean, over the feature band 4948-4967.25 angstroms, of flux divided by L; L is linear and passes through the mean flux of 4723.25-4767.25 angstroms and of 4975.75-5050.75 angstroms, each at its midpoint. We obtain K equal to -0.06 mag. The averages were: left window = 5.17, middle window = 5.44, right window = 5.16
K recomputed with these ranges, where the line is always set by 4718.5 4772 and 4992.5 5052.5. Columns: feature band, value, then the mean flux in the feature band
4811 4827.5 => -0.077 mag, 5.59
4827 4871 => 0.031 mag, 5.06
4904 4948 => -0.047 mag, 5.41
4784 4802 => -0.102 mag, 5.73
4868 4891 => 0.005 mag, 5.17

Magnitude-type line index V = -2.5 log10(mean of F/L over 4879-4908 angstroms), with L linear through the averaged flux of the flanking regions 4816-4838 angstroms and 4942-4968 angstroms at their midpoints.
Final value 0.03 mag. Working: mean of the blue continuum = 5.53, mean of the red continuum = 5.51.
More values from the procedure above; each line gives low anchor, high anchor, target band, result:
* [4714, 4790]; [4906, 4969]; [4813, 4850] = -0.03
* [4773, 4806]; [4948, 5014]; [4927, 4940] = 0.00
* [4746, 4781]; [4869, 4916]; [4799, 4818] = -0.05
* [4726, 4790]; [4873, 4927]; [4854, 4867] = 0.21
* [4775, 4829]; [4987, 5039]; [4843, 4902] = 0.08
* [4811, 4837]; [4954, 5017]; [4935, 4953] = -0.05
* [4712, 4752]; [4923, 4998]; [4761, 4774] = 0.02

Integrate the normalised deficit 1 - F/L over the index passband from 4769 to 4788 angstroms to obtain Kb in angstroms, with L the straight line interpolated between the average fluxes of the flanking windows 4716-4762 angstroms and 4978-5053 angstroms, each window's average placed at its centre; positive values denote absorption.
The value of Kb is -1.2 angstroms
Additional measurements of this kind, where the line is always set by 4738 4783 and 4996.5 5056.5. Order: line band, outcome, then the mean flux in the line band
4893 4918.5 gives -1.10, 5.47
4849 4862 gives 1.39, 4.72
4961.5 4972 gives -0.62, 5.5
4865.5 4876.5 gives 0.60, 4.98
